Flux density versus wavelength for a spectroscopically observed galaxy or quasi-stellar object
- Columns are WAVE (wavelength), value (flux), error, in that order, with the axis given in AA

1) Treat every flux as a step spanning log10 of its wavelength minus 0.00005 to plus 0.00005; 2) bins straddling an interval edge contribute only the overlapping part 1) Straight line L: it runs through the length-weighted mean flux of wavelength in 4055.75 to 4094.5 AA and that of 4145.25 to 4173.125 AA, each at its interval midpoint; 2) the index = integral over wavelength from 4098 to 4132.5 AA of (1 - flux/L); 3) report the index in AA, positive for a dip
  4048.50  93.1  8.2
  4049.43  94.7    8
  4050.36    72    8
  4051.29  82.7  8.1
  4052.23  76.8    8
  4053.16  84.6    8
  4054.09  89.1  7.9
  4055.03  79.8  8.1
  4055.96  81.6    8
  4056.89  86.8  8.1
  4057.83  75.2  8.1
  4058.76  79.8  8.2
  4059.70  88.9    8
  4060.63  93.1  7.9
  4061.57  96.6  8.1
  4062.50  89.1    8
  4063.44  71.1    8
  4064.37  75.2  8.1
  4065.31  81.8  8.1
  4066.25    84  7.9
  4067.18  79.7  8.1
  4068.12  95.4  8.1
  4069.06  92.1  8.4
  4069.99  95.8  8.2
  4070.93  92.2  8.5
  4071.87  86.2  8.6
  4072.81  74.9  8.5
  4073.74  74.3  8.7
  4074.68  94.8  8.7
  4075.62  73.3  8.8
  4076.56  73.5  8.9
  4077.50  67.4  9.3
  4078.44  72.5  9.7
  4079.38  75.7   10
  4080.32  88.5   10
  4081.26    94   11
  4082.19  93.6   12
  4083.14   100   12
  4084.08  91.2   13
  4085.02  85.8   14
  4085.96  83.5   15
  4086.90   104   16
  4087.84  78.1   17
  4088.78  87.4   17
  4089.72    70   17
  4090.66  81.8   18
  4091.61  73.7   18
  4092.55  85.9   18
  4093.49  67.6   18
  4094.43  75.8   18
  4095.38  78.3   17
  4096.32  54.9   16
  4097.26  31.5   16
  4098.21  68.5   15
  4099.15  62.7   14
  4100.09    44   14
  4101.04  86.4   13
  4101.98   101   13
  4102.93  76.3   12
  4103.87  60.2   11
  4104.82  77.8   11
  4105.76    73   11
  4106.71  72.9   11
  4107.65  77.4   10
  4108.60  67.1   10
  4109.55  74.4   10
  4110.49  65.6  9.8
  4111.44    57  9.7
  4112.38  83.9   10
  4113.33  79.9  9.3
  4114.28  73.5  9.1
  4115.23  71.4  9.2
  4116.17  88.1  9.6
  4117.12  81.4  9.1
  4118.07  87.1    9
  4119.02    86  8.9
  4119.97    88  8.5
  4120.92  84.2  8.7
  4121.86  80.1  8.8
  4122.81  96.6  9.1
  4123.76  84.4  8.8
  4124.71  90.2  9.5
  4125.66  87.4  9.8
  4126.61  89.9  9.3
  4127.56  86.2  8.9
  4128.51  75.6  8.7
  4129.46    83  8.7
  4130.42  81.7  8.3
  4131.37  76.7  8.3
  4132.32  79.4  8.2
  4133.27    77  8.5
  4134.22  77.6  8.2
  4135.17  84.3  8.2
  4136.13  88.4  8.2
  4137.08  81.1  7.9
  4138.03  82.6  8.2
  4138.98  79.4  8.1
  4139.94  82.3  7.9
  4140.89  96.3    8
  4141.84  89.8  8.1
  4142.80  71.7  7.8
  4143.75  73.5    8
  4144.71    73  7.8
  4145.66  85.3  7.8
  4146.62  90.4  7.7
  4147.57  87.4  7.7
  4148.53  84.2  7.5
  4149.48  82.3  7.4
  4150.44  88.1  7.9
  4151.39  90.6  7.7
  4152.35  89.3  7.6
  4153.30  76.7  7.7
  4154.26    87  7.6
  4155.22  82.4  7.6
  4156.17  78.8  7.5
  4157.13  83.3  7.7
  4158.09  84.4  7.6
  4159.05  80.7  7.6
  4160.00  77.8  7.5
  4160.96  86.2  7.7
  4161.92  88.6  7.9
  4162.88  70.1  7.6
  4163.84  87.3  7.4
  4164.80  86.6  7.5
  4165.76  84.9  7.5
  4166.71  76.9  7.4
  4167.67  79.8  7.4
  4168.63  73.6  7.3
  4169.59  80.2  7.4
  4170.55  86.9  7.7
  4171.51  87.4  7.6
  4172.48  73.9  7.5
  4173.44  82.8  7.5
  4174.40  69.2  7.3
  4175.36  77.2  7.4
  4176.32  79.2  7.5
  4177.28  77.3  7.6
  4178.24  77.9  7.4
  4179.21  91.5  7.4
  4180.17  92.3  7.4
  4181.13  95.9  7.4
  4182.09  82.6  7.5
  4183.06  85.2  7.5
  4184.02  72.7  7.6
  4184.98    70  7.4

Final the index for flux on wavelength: 2.1 AA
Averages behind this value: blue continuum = 83.7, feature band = 78.4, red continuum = 83.1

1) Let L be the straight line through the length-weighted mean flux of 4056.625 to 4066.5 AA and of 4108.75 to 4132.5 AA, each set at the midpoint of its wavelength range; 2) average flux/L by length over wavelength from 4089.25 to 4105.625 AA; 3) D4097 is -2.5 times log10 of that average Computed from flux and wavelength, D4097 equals 0.17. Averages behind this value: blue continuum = 83.6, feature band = 70.4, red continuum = 81.1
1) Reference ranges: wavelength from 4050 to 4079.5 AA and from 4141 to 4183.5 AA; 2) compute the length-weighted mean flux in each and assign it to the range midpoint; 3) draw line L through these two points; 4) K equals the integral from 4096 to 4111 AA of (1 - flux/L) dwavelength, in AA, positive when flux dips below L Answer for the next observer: 2.6 AA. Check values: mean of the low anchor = 82.5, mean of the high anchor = 82.6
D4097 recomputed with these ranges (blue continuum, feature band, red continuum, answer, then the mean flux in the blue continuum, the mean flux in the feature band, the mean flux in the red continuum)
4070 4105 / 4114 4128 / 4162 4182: -0.07 mag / 78.2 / 85.2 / 81.7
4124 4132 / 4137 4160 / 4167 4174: -0.02 mag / 83.7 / 83.3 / 80.3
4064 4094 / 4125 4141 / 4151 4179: -0.01 mag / 83.6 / 82.6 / 81.3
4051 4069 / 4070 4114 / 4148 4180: 0.08 mag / 83.9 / 77.1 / 82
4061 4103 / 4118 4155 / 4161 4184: -0.03 mag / 80.3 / 83.9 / 81.9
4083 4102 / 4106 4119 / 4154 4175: 0.02 mag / 75.8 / 75.7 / 81.2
